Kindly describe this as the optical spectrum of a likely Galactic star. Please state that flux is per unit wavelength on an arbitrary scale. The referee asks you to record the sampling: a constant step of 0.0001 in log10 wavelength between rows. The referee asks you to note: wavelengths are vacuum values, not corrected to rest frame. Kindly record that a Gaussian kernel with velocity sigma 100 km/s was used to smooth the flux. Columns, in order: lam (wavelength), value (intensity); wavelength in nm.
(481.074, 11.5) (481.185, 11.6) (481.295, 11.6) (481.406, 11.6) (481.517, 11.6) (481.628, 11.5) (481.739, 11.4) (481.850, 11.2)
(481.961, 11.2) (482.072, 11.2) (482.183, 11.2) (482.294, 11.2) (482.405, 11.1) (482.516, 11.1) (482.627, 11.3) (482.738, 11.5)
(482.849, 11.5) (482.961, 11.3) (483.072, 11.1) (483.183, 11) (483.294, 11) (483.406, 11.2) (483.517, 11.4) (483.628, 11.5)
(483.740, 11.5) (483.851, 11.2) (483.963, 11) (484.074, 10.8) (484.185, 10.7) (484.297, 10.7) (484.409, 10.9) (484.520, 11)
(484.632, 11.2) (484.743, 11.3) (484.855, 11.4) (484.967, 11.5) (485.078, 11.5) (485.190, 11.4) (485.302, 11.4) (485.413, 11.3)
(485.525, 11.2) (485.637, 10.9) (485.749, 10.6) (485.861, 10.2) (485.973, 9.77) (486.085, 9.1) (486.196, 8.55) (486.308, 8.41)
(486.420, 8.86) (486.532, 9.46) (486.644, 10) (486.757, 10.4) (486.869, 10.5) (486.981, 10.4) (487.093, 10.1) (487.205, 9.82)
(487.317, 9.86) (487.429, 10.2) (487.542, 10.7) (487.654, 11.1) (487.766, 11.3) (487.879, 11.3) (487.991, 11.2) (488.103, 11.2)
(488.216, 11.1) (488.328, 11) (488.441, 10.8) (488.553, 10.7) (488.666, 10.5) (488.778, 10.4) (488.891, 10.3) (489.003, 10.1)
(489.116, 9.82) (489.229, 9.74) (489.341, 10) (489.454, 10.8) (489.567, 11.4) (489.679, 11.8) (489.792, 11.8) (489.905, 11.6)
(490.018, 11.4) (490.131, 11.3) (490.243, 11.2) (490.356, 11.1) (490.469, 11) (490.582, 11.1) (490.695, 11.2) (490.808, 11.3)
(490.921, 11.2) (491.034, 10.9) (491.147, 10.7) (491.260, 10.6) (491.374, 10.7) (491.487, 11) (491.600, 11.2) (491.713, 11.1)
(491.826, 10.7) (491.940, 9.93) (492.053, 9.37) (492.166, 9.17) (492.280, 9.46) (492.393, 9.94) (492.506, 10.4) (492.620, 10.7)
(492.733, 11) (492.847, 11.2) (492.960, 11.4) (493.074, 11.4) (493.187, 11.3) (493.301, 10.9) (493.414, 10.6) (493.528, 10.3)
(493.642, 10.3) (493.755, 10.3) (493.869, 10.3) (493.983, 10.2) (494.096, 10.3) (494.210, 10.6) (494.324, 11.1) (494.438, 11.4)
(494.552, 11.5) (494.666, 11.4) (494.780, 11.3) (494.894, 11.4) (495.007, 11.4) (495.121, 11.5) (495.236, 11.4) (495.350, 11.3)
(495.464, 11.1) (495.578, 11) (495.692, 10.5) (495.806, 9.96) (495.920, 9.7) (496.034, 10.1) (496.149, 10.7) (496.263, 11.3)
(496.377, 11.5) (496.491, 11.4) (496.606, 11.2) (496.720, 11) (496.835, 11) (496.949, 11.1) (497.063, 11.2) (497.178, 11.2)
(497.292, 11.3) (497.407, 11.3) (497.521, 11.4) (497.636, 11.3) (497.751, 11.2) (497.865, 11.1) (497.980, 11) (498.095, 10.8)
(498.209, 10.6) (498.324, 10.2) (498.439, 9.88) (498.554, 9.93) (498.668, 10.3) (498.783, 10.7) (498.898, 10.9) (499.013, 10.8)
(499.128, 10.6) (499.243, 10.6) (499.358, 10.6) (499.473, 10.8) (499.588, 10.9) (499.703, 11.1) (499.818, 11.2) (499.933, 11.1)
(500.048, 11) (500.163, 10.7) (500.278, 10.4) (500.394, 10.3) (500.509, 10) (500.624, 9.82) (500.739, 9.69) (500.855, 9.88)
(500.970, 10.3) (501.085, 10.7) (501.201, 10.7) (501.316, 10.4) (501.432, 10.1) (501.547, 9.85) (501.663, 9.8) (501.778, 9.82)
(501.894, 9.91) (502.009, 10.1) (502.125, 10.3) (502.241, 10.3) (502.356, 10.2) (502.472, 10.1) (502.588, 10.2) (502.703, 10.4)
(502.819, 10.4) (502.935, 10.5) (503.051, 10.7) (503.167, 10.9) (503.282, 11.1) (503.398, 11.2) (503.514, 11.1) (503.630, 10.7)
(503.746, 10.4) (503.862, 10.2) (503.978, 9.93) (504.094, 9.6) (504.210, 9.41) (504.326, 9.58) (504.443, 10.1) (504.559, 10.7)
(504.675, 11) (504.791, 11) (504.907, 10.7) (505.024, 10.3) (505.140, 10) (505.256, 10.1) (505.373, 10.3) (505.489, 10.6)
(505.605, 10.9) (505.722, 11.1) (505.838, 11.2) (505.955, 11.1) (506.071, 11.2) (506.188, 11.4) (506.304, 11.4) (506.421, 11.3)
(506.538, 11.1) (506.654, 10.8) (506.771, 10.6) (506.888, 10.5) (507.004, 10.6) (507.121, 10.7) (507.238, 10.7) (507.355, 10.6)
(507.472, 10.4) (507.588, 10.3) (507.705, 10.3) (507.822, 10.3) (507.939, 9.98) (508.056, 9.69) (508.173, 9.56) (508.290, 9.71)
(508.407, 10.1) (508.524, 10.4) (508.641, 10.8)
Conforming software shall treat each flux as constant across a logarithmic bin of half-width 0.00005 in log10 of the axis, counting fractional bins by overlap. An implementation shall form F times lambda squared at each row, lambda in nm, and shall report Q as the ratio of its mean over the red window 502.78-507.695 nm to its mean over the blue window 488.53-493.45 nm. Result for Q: 1.0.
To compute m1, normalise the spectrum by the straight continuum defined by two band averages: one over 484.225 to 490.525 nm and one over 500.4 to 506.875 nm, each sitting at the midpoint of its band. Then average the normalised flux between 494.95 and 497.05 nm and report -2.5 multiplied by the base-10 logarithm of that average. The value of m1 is -0.042 mag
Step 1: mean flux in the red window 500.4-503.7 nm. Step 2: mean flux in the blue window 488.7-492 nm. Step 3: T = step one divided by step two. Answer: 0.95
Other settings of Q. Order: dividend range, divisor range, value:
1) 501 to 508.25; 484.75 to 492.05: 1.05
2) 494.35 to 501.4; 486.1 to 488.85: 1.09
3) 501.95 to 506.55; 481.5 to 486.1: 1.03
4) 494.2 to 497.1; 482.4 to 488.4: 1.07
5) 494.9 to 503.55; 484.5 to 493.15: 1.04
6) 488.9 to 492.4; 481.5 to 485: 0.99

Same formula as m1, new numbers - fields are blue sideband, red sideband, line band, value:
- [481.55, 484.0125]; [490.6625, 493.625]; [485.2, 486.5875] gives 0.11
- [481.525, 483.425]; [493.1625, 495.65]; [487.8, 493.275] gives 0.02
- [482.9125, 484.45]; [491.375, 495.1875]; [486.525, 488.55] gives 0.03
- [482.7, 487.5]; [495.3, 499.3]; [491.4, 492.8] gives 0.04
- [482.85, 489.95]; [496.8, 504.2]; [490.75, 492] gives -0.02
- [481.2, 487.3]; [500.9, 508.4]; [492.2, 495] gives -0.01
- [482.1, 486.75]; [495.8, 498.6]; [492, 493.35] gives 0.03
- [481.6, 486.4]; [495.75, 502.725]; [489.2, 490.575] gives -0.03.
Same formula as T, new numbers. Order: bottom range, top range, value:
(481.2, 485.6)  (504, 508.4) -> 0.93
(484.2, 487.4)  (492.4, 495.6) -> 1.05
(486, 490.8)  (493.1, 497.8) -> 1.04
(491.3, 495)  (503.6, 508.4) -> 0.98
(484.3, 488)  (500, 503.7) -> 0.99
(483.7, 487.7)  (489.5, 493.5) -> 1.03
